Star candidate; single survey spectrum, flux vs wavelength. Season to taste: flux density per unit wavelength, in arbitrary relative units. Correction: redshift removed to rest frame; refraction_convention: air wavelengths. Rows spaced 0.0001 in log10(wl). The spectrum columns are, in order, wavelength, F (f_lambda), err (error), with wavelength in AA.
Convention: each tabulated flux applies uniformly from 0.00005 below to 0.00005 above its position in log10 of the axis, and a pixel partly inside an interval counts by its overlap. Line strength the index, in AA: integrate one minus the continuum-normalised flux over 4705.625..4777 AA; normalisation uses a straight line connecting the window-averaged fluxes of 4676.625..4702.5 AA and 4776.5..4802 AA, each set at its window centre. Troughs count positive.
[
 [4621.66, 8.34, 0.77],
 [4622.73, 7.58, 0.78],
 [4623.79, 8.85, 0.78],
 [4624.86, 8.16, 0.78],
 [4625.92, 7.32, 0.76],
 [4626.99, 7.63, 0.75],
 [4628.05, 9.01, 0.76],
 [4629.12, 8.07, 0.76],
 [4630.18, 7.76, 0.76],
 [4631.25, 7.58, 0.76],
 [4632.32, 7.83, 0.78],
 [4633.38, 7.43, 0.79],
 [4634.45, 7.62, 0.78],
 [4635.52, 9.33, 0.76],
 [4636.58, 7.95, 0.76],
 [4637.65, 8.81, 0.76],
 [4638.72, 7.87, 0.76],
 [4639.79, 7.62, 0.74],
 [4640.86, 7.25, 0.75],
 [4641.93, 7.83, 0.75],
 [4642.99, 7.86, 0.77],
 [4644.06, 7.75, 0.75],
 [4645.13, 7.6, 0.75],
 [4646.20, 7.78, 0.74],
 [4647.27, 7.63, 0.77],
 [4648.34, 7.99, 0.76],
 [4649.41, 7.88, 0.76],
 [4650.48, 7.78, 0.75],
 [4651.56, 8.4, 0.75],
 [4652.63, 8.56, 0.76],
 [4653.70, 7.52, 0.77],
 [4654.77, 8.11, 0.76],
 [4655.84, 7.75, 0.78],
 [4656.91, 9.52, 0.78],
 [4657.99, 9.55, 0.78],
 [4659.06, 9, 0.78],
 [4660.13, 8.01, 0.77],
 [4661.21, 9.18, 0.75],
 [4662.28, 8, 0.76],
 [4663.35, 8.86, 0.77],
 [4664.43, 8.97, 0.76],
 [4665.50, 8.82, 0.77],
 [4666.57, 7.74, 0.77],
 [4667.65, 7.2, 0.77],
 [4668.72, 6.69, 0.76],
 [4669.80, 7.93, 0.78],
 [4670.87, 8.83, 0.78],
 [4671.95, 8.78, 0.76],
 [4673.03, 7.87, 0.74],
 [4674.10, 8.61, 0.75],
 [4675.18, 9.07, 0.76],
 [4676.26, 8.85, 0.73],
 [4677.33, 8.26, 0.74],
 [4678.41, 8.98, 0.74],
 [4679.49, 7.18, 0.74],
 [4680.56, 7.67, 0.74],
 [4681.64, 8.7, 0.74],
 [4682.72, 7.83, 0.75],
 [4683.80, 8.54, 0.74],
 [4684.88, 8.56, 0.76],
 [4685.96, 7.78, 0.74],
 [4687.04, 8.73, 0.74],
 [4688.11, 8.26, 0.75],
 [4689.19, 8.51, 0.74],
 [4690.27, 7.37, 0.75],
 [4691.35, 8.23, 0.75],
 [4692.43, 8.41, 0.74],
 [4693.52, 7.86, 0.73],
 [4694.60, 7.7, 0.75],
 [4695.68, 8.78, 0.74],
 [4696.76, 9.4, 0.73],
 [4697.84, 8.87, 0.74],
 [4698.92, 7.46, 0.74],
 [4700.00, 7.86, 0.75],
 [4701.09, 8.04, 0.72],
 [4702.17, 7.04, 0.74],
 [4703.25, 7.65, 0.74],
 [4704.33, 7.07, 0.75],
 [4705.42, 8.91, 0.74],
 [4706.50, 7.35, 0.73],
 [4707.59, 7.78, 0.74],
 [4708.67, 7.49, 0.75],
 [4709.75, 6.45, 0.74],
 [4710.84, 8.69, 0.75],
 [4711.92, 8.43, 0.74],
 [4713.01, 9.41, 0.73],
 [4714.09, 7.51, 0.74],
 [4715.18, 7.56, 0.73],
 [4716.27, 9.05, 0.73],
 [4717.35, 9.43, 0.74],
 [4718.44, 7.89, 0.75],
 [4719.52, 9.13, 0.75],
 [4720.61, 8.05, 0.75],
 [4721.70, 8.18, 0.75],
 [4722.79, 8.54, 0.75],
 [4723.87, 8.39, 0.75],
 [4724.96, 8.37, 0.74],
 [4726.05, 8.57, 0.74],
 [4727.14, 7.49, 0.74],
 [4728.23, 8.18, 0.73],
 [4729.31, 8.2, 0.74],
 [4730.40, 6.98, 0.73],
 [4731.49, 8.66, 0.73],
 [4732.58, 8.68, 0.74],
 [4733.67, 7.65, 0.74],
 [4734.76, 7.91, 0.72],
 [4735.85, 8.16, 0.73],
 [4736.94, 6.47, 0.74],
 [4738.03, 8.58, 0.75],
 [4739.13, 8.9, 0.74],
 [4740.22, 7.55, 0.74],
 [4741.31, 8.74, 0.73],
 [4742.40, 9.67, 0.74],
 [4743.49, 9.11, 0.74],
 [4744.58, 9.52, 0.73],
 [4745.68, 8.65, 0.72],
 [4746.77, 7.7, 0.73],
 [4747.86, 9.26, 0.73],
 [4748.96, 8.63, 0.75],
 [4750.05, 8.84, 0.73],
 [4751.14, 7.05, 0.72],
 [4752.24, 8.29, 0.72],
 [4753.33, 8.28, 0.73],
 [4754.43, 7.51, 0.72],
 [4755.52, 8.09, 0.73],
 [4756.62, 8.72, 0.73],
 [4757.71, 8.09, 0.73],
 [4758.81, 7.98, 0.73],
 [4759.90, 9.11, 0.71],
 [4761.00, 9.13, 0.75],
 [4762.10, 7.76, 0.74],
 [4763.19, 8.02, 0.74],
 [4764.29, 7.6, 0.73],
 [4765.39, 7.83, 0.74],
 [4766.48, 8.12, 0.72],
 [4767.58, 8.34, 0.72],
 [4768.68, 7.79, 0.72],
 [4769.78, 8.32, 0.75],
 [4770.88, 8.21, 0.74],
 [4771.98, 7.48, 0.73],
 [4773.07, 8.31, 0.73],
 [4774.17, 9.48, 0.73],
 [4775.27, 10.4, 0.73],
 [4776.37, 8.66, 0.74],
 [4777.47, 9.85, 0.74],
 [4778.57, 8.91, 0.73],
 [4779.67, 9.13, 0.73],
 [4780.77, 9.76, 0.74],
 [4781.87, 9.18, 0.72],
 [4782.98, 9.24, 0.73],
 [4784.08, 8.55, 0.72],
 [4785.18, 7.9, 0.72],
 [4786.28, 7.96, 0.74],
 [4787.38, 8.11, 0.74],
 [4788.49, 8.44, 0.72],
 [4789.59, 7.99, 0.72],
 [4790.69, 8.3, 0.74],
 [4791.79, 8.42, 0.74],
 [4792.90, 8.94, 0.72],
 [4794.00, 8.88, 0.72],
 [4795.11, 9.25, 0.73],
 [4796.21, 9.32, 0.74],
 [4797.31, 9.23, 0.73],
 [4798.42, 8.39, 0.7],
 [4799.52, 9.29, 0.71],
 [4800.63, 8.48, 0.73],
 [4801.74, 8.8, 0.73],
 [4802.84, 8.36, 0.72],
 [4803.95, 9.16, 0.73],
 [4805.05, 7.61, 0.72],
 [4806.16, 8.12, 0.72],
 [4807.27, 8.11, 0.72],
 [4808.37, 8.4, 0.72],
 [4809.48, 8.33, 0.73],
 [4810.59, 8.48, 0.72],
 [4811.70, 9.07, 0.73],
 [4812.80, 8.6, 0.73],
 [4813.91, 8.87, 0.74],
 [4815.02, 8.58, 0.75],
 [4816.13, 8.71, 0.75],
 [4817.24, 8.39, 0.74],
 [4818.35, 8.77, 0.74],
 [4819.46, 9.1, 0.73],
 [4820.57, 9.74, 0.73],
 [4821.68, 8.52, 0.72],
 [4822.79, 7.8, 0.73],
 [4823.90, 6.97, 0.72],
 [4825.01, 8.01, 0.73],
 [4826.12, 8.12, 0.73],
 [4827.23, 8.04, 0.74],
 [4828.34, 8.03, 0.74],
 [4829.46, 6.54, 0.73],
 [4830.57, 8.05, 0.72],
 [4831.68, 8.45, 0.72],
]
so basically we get 1.8 AA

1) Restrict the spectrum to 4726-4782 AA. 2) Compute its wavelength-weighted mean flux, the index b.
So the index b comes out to 8.41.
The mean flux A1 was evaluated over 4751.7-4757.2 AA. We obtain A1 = 8.18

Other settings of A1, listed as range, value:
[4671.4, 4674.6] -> 8.41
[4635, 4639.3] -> 8.48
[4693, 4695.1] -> 7.78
